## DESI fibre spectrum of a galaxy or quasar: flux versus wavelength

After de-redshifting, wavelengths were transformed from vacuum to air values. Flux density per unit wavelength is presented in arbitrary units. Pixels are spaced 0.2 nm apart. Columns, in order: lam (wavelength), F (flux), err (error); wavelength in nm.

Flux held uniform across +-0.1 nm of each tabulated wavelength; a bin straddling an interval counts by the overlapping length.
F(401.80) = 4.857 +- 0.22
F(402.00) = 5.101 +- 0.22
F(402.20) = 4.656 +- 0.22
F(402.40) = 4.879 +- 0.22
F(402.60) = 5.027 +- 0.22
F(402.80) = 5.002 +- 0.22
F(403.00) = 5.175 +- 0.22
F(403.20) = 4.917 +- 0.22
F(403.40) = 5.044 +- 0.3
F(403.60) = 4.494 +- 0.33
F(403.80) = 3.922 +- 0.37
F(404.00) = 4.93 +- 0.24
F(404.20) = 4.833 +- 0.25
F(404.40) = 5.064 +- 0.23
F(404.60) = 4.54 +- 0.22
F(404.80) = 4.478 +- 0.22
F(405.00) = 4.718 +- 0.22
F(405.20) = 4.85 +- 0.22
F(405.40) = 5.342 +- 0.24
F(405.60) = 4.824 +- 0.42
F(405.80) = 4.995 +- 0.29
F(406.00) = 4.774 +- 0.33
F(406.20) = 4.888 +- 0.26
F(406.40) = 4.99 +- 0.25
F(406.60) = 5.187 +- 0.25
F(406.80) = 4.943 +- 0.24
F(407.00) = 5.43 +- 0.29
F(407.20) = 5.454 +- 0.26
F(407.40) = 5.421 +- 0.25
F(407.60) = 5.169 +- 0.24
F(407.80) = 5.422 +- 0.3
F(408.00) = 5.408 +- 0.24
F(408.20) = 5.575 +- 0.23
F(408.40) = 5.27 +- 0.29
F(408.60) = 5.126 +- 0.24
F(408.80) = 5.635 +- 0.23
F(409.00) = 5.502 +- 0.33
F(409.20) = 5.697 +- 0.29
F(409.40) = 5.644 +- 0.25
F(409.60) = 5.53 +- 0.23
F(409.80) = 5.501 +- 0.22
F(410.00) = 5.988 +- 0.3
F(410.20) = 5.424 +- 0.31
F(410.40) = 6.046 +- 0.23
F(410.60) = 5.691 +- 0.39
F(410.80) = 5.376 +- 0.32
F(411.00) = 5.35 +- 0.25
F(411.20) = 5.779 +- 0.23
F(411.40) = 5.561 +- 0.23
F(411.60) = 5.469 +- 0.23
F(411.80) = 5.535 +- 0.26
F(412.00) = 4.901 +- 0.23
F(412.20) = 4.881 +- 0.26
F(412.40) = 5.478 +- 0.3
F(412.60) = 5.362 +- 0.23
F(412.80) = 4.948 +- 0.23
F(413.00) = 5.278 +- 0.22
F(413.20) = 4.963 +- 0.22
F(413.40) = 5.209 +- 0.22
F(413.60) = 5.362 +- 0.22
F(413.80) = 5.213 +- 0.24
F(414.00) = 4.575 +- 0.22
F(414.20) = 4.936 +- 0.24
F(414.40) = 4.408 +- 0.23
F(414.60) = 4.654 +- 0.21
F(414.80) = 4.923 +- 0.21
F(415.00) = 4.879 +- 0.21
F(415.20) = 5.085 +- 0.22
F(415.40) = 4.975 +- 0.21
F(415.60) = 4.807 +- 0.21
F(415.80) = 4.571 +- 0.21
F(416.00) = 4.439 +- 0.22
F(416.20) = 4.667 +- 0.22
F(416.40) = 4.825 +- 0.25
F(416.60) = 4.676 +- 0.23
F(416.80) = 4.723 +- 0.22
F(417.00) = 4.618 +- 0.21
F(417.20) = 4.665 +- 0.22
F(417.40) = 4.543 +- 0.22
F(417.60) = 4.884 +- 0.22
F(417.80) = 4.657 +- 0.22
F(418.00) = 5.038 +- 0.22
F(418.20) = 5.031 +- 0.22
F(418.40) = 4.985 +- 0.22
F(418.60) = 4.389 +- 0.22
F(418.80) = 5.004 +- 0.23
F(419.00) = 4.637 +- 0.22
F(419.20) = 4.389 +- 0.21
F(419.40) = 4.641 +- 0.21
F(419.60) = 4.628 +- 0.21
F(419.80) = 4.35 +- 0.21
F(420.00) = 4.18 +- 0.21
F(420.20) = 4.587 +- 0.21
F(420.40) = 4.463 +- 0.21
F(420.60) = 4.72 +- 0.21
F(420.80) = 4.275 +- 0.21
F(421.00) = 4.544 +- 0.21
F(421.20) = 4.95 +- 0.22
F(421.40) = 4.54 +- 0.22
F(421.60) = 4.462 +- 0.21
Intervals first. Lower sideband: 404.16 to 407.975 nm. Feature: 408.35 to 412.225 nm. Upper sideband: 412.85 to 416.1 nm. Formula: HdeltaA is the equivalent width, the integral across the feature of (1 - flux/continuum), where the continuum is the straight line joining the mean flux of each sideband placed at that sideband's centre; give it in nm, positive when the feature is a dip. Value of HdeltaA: -0.43 nm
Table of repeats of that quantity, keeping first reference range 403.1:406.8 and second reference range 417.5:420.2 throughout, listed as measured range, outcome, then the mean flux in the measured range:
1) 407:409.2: -0.286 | 5.41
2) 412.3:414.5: -0.155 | 5.07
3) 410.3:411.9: -0.283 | 5.6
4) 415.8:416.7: 0.011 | 4.64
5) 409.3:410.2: -0.163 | 5.64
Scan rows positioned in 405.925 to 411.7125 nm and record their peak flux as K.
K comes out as 6.046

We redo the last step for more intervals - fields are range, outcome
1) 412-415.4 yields 5.478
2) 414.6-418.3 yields 5.085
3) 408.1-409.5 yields 5.697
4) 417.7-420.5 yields 5.038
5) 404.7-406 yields 5.342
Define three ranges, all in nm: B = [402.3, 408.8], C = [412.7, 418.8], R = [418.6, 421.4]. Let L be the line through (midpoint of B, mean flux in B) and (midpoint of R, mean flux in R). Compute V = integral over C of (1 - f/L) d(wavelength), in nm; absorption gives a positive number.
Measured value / -0.18 nm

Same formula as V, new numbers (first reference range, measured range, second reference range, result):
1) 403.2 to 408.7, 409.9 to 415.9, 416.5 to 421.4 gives -0.46 nm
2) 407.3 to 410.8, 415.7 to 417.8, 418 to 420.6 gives 0.08 nm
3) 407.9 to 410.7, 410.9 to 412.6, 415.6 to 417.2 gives -0.04 nm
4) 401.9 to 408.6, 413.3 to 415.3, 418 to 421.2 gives -0.07 nm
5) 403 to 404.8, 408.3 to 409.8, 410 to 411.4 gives -0.02 nm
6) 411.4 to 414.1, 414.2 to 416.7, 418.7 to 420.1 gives 0.09 nm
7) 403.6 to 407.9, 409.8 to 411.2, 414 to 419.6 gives -0.23 nm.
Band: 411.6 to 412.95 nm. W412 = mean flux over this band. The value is 5.21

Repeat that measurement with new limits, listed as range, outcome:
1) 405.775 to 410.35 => 5.36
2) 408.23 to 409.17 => 5.42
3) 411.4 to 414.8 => 5.08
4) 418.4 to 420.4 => 4.55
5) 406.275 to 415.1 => 5.3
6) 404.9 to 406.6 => 4.94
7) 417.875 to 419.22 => 4.8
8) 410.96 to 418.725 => 4.95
